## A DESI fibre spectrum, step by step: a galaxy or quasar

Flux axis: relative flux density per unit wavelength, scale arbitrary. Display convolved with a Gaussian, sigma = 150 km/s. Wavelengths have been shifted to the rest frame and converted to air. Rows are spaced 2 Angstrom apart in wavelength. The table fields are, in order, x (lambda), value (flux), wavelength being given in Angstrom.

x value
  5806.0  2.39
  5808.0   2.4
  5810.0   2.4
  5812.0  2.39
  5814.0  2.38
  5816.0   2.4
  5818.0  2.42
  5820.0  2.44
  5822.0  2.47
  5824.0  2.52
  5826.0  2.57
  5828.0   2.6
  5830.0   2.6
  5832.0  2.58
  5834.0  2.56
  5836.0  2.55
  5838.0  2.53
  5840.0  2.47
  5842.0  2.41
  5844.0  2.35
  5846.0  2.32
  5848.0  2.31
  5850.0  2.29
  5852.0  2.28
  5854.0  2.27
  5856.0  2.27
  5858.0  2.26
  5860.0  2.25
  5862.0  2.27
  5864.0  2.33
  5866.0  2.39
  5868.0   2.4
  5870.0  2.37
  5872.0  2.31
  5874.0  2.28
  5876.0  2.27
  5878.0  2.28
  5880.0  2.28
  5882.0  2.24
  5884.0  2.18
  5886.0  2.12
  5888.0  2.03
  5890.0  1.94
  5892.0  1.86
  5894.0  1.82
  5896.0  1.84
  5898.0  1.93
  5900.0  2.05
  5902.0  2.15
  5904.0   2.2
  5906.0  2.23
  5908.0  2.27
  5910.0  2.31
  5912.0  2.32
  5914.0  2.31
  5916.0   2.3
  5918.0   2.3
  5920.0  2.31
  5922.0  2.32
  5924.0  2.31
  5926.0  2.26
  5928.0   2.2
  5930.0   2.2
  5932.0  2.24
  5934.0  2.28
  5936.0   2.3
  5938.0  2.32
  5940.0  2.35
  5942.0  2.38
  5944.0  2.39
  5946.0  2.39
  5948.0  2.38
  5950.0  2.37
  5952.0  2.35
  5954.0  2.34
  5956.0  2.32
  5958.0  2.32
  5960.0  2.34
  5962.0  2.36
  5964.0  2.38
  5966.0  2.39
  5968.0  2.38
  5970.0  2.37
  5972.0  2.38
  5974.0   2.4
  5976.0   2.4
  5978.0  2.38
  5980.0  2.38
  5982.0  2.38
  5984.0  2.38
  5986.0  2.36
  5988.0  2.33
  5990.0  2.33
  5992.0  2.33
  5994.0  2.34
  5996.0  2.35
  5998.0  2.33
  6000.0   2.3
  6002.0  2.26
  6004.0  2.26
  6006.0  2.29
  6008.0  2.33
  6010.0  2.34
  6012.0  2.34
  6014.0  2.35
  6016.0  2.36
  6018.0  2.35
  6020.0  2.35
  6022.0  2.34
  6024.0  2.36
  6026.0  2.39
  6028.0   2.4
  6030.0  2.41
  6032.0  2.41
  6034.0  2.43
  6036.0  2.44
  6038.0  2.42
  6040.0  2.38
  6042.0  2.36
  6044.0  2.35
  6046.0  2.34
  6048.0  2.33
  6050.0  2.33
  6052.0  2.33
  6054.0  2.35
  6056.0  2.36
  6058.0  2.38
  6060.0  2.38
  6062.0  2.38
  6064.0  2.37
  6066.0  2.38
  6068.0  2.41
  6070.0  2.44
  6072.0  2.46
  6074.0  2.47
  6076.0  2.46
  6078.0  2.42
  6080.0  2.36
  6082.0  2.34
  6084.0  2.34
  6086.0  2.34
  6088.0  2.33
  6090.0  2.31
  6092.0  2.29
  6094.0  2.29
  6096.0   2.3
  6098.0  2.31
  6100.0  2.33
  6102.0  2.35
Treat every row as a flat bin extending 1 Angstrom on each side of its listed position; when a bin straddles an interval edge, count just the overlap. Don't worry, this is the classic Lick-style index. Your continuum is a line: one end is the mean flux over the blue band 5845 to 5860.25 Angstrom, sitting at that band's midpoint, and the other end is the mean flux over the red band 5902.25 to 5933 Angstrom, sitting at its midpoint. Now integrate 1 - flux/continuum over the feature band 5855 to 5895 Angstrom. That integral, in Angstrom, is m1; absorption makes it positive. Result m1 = 1.2 Angstrom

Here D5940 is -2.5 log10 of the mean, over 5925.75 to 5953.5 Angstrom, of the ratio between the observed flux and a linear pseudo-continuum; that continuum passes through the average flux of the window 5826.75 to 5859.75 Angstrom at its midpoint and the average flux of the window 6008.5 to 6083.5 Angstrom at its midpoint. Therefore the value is 0.04 mag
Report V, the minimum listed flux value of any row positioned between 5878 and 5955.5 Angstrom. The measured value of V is 1.82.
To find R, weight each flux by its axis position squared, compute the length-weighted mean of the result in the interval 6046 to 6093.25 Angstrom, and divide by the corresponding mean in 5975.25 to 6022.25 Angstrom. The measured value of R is 1.0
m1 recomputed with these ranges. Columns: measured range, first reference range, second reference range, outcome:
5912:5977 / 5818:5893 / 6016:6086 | 0.70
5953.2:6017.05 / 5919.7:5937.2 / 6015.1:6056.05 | -0.68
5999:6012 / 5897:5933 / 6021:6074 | 0.20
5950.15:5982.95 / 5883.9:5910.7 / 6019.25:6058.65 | -2.28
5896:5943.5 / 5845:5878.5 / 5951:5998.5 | 1.75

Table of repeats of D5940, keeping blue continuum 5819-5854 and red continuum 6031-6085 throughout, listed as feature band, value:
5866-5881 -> 0.058 mag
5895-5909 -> 0.163 mag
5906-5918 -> 0.063 mag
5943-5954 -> 0.022 mag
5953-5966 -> 0.032 mag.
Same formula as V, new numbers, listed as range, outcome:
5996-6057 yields 2.26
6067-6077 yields 2.41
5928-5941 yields 2.2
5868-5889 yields 2.03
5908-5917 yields 2.27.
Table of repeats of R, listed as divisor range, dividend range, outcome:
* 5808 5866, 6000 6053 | 1.04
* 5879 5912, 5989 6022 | 1.15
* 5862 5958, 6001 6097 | 1.10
